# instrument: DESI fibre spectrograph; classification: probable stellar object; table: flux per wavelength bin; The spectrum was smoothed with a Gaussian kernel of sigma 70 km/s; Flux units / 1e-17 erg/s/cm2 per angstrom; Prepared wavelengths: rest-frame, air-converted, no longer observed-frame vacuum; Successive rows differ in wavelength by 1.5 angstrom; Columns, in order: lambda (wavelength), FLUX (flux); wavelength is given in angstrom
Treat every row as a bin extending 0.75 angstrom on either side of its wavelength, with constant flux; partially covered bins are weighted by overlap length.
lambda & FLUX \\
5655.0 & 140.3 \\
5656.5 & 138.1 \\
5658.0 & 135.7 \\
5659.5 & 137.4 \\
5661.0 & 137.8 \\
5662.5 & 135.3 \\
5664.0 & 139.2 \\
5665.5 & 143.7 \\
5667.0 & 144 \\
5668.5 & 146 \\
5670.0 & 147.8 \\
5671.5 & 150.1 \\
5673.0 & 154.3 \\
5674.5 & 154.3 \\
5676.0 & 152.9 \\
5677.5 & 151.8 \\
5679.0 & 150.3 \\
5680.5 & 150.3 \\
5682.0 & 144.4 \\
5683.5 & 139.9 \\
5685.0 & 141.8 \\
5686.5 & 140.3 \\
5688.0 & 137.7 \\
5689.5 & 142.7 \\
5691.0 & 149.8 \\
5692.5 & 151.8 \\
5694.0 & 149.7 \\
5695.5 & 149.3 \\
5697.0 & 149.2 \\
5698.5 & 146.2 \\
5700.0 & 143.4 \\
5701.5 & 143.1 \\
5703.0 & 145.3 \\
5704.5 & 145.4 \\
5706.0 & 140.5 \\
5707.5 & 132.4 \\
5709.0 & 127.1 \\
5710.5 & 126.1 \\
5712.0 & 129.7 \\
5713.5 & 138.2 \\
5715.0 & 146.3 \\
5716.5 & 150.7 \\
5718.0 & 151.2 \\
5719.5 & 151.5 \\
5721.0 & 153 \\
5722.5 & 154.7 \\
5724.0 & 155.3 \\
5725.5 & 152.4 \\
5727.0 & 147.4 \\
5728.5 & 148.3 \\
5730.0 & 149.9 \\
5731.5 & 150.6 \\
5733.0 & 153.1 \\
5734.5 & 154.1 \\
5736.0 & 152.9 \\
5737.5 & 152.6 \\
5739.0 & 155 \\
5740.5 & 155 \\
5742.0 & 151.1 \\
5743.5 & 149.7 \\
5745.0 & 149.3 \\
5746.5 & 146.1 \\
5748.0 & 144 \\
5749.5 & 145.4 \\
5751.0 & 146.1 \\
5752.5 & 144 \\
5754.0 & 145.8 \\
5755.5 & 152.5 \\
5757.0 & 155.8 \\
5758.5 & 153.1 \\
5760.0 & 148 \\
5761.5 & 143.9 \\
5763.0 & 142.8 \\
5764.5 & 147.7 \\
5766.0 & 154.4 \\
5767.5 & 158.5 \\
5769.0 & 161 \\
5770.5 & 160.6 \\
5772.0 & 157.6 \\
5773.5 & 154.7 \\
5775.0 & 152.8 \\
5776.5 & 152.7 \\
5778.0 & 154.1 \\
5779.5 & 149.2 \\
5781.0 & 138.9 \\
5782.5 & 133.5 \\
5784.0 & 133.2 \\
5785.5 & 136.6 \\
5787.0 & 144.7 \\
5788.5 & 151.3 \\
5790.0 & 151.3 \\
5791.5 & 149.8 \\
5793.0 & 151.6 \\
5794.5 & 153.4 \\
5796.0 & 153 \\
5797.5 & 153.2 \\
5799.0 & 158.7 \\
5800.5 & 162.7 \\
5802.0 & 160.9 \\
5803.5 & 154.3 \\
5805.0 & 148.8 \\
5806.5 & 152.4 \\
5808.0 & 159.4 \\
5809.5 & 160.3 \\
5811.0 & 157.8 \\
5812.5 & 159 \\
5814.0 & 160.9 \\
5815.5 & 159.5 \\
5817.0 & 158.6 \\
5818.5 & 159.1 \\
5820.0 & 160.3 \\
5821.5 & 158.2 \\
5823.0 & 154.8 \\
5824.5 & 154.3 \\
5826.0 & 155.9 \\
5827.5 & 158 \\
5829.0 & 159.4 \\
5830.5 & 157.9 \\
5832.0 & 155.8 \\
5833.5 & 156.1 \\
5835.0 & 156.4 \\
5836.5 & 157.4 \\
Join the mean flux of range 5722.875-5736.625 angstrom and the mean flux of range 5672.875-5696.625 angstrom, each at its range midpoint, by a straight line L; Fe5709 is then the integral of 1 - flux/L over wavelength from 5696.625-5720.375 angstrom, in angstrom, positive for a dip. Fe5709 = 1.3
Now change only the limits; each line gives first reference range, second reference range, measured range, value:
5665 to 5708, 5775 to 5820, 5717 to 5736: -0.4 angstrom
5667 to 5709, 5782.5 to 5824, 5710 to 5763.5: 0.2 angstrom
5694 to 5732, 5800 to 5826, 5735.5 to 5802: 0.8 angstrom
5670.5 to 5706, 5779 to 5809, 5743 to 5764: 0.2 angstrom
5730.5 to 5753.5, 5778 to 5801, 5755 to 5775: -0.5 angstrom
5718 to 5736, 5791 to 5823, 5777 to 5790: 1.0 angstrom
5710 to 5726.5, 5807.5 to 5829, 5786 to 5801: 0.3 angstrom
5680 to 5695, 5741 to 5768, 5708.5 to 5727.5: 0.2 angstrom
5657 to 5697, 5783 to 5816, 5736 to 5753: 0.0 angstrom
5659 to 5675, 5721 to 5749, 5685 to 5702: 0.2 angstrom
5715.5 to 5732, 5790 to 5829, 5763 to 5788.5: 0.9 angstrom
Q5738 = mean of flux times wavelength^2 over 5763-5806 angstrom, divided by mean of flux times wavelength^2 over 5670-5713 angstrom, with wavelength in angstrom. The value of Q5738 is 1.08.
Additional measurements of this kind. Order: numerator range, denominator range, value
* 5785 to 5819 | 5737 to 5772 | 1.04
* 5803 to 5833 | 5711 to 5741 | 1.08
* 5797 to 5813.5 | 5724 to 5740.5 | 1.06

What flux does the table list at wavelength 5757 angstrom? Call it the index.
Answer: 155.8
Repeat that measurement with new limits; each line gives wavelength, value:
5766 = 154.4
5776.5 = 152.7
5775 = 152.8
